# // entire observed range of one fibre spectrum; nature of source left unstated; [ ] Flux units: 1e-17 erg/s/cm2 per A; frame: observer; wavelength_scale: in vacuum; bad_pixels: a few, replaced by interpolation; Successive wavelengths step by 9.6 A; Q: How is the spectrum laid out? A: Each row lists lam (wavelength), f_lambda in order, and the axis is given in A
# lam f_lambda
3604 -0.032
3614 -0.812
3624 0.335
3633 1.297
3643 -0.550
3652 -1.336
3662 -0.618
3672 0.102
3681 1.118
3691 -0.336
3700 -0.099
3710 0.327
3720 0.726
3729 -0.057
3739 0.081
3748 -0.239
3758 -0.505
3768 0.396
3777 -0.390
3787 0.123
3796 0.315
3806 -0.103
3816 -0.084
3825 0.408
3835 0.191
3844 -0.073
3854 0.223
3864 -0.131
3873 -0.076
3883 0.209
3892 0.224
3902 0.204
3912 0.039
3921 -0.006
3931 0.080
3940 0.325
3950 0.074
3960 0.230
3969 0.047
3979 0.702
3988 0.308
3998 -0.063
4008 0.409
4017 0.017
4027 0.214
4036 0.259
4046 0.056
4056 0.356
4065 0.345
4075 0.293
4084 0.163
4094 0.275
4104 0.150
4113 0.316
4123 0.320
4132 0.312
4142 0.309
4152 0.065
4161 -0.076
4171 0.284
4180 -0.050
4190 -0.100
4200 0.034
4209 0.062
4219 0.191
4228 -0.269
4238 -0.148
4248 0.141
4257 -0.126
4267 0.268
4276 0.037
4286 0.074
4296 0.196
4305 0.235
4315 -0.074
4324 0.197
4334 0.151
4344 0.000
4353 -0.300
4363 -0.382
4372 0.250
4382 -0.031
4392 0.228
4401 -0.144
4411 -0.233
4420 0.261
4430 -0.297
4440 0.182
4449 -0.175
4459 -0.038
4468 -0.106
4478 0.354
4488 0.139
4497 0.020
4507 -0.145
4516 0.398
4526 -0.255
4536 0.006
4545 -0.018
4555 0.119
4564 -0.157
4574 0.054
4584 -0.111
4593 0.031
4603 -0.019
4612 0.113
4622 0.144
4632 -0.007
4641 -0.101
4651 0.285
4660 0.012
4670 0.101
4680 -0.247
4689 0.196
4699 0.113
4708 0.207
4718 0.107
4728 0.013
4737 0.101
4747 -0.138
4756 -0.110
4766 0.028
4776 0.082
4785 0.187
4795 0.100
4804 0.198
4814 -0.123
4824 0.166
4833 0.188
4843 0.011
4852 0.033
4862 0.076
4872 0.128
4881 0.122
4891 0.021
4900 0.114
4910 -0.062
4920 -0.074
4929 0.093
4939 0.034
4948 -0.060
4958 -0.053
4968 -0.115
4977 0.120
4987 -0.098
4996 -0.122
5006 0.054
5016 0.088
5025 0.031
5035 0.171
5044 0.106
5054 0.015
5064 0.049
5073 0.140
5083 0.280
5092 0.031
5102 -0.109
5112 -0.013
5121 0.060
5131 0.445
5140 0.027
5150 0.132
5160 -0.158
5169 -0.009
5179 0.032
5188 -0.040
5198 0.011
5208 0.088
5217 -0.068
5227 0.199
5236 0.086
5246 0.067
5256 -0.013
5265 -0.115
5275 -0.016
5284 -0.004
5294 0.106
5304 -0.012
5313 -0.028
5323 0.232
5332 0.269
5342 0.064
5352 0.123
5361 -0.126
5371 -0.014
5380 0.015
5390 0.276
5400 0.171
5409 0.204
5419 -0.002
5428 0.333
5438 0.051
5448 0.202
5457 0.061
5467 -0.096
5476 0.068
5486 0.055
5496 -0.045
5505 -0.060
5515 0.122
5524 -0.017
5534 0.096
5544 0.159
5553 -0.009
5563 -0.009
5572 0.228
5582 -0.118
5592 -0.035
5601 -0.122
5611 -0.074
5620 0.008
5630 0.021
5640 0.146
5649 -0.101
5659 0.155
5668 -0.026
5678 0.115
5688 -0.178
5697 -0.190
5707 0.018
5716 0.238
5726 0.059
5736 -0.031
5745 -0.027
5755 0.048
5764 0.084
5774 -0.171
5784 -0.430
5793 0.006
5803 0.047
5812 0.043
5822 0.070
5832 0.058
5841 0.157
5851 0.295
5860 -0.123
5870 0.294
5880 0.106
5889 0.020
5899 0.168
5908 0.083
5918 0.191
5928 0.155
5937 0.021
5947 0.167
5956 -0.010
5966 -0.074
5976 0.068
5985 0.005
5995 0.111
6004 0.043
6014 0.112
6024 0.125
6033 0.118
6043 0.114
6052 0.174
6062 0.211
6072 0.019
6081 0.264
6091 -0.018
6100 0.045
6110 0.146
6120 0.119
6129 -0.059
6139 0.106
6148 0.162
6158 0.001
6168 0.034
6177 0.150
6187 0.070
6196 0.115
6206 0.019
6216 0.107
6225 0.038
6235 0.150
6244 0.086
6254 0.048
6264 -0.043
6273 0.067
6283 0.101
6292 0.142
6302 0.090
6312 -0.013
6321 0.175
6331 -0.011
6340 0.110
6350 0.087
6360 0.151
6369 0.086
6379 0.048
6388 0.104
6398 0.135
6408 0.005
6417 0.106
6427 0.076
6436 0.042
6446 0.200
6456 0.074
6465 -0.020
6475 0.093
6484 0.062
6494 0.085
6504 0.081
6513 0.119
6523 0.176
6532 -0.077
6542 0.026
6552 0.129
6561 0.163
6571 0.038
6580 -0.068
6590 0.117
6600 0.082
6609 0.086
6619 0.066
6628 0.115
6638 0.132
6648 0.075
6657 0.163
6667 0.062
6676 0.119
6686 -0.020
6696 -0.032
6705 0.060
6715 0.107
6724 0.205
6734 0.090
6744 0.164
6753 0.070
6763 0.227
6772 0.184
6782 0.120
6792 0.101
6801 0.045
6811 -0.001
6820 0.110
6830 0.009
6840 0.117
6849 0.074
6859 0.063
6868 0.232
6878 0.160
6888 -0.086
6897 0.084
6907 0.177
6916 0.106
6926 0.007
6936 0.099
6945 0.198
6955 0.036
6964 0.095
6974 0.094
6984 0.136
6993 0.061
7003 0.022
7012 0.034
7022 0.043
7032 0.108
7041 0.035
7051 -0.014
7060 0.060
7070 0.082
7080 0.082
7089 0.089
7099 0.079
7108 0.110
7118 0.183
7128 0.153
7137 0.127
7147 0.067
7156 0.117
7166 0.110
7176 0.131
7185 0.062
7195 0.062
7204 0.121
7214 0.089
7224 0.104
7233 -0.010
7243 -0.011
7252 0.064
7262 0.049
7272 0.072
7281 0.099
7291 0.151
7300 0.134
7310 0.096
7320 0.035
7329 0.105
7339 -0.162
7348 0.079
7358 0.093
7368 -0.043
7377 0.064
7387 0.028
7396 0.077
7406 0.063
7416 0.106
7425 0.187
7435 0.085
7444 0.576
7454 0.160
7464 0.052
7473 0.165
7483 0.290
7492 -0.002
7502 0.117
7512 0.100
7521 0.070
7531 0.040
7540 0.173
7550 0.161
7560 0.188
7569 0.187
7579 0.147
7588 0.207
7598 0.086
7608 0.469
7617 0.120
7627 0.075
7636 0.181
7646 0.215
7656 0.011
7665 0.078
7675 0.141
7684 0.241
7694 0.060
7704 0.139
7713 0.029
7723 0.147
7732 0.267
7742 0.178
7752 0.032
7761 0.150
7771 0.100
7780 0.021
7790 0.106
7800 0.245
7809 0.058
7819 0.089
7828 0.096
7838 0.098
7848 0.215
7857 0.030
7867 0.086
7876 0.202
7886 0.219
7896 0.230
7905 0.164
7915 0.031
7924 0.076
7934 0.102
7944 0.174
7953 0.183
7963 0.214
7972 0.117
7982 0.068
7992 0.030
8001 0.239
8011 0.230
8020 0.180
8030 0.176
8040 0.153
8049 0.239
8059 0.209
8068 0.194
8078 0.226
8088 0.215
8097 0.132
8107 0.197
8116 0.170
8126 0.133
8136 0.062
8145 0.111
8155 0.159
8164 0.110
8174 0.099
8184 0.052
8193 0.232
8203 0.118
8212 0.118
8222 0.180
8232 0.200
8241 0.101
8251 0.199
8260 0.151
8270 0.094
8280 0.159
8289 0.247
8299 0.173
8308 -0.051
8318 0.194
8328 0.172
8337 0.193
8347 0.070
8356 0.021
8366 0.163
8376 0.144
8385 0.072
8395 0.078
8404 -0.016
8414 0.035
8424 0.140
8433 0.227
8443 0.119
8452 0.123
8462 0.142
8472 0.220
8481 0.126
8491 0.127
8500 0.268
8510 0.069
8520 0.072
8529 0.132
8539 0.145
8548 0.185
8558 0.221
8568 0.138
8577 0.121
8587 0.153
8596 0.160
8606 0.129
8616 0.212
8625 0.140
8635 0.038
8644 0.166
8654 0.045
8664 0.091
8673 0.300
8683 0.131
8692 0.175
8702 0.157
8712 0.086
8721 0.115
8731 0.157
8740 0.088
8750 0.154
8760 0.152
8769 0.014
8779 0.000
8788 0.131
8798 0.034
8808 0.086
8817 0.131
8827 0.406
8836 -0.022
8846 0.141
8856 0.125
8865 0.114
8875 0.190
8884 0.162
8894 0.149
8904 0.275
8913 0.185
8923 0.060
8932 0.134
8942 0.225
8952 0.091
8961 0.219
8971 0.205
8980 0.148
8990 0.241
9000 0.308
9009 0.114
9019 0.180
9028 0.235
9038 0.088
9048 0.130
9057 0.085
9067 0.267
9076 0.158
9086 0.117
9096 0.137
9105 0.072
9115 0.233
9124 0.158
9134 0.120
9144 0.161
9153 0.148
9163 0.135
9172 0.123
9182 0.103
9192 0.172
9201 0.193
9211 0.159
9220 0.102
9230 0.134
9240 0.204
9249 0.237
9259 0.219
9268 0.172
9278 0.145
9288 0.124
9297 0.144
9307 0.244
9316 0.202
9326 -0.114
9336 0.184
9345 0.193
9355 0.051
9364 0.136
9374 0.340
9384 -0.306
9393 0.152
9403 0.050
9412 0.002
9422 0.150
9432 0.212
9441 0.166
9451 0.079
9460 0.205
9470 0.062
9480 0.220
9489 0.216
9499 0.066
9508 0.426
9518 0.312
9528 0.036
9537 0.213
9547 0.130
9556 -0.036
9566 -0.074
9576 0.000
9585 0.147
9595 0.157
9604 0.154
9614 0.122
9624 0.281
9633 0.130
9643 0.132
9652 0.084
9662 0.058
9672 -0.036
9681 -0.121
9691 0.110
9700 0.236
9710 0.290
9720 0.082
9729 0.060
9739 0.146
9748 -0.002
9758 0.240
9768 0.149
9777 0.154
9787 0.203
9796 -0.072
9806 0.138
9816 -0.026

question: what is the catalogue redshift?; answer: 1.00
